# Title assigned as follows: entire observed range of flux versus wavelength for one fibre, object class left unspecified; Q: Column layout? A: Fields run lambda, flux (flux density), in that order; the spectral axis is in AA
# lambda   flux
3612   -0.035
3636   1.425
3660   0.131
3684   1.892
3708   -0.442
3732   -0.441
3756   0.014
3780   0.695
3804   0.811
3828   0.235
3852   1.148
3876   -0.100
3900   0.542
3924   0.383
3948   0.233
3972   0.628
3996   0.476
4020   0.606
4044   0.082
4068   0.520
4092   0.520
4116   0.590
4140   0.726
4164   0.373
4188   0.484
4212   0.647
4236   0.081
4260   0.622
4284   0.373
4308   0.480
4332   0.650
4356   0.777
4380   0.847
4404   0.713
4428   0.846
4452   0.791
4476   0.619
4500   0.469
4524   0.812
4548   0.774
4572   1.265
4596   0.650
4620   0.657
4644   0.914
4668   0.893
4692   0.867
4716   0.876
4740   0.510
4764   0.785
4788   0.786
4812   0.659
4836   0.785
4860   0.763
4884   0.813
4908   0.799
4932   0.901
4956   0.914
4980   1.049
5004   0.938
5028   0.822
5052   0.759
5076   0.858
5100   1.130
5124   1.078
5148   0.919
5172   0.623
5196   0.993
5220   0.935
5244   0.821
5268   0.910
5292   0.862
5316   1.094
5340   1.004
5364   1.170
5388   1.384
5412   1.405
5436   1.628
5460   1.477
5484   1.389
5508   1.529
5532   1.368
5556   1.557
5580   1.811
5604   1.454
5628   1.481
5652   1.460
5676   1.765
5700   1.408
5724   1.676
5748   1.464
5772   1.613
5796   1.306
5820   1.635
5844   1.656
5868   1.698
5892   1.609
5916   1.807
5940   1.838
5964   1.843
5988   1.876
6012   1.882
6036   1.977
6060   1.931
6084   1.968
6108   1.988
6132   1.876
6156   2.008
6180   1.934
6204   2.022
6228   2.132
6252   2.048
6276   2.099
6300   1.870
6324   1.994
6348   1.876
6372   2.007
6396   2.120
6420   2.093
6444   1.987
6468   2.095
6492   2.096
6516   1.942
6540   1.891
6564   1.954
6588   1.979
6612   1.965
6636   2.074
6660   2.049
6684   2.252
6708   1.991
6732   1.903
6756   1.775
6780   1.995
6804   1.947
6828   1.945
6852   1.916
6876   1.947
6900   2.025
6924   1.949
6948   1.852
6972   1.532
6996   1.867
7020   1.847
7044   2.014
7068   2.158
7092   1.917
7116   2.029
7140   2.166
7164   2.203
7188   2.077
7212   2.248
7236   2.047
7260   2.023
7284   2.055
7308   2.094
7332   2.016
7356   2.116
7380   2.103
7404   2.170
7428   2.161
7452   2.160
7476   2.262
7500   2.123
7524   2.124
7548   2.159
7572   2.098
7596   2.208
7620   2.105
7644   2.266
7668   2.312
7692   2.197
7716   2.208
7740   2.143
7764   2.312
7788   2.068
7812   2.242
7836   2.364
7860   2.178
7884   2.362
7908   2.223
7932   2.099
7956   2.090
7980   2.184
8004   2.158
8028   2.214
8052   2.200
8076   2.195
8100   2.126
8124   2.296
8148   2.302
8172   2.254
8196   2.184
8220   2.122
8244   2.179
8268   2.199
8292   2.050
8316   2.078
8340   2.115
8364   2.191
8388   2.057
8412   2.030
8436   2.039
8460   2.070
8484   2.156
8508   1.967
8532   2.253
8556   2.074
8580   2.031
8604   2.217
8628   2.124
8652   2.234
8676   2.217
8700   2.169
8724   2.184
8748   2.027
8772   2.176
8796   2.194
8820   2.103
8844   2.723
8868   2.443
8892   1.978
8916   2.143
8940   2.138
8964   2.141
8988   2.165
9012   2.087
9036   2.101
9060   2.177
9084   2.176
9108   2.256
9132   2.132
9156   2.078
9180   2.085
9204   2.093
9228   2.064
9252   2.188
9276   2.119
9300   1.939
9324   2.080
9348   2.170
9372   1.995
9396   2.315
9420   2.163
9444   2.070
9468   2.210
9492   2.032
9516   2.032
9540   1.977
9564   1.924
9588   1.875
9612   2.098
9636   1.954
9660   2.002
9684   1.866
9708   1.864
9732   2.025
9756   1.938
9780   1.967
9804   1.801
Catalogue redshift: 0.35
